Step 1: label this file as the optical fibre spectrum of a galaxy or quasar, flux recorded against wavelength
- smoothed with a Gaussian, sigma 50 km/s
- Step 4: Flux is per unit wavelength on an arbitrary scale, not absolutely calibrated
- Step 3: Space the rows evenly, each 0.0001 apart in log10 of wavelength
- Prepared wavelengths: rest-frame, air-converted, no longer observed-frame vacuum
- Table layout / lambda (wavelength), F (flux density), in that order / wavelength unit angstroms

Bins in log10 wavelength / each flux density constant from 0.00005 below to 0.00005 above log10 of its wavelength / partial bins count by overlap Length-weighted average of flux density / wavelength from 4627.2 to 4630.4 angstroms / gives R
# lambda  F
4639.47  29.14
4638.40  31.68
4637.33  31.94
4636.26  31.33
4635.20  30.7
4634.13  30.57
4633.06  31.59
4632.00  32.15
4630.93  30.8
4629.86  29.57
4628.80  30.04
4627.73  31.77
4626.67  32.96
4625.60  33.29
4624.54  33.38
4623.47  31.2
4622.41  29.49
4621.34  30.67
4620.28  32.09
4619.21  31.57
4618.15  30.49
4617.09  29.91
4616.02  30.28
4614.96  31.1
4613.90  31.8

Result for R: 30.5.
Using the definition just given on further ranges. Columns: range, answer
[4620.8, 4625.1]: 31.2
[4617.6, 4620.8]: 31.4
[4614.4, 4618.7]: 30.5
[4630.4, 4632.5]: 31.4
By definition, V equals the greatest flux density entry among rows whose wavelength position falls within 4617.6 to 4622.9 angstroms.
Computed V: 32.09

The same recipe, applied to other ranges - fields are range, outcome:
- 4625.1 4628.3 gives 33.29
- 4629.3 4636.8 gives 32.15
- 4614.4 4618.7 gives 31.1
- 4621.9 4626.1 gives 33.38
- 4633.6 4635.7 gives 30.7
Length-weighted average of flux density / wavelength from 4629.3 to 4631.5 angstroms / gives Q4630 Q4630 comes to 30.2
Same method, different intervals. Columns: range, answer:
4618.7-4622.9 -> 30.9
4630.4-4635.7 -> 31.1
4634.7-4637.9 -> 31.4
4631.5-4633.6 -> 31.9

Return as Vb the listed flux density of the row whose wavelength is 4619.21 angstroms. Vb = 31.57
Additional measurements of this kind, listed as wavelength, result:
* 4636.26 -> 31.33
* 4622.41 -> 29.49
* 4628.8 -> 30.04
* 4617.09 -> 29.91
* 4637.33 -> 31.94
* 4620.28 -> 32.09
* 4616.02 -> 30.28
